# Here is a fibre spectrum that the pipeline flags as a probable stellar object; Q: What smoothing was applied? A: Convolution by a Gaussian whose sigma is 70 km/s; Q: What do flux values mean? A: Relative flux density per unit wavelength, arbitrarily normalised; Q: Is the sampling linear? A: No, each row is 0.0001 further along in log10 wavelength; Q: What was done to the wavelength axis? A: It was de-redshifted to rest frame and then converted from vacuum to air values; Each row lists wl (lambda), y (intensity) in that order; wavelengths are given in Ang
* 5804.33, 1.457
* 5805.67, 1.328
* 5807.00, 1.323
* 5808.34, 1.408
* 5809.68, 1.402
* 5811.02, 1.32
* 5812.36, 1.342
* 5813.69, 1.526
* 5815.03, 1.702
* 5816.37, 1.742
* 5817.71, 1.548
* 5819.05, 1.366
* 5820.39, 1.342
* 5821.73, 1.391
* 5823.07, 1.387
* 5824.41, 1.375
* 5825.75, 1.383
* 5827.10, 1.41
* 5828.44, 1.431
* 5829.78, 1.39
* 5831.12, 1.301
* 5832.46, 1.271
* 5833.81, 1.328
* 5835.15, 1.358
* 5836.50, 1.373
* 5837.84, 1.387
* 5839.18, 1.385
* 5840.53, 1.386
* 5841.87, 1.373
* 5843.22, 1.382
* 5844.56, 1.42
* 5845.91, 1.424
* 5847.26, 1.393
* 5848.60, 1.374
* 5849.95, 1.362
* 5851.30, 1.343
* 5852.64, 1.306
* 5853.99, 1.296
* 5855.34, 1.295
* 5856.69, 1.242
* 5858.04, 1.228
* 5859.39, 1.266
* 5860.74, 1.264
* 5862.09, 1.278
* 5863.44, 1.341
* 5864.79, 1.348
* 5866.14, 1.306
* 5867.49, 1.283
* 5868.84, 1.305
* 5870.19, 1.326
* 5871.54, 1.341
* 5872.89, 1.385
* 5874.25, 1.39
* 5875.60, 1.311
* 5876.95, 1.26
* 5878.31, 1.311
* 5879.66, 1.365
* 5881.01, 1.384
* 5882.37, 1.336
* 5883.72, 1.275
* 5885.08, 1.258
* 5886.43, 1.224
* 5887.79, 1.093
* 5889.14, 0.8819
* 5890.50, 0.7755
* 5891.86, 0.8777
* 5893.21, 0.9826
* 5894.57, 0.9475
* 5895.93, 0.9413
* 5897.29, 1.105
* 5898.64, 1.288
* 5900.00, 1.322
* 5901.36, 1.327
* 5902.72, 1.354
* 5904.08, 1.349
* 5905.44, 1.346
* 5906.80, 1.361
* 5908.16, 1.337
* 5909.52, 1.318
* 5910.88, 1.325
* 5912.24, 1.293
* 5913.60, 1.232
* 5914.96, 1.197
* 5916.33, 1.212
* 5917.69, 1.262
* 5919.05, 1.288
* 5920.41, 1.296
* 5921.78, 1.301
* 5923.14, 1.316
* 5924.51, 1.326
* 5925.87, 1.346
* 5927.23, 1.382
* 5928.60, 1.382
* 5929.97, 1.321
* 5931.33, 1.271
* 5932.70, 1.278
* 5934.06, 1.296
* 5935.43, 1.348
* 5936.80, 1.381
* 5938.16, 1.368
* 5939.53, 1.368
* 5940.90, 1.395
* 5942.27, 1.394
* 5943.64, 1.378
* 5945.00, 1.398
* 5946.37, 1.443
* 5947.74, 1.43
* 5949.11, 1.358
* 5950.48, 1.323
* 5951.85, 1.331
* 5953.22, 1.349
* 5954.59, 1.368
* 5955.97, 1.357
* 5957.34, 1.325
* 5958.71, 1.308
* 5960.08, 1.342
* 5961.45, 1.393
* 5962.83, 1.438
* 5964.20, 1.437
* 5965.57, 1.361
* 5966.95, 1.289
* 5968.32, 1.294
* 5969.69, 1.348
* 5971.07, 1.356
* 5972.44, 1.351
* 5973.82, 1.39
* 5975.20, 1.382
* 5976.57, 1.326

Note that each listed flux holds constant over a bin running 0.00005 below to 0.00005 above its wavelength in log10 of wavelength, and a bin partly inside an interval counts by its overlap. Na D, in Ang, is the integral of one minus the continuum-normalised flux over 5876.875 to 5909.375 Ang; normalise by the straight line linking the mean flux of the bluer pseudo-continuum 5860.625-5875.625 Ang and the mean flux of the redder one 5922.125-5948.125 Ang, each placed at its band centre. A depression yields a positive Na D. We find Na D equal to 3.4 Ang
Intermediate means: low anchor 1.33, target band 1.2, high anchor 1.36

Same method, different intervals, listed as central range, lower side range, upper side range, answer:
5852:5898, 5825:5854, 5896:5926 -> 3.7 Ang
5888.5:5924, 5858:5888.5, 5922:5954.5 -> 3.4 Ang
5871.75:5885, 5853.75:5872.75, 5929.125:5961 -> -0.2 Ang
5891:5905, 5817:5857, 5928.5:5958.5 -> 2.2 Ang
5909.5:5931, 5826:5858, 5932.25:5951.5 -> 1.1 Ang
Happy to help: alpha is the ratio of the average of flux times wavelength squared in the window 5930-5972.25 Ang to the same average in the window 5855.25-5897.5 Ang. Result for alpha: 1.1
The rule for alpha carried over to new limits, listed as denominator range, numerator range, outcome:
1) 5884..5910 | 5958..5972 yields 1.19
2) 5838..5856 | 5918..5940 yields 1.00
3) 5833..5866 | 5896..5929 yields 0.99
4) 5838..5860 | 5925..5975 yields 1.05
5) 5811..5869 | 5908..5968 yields 1.01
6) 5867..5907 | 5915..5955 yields 1.11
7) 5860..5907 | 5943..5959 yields 1.13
